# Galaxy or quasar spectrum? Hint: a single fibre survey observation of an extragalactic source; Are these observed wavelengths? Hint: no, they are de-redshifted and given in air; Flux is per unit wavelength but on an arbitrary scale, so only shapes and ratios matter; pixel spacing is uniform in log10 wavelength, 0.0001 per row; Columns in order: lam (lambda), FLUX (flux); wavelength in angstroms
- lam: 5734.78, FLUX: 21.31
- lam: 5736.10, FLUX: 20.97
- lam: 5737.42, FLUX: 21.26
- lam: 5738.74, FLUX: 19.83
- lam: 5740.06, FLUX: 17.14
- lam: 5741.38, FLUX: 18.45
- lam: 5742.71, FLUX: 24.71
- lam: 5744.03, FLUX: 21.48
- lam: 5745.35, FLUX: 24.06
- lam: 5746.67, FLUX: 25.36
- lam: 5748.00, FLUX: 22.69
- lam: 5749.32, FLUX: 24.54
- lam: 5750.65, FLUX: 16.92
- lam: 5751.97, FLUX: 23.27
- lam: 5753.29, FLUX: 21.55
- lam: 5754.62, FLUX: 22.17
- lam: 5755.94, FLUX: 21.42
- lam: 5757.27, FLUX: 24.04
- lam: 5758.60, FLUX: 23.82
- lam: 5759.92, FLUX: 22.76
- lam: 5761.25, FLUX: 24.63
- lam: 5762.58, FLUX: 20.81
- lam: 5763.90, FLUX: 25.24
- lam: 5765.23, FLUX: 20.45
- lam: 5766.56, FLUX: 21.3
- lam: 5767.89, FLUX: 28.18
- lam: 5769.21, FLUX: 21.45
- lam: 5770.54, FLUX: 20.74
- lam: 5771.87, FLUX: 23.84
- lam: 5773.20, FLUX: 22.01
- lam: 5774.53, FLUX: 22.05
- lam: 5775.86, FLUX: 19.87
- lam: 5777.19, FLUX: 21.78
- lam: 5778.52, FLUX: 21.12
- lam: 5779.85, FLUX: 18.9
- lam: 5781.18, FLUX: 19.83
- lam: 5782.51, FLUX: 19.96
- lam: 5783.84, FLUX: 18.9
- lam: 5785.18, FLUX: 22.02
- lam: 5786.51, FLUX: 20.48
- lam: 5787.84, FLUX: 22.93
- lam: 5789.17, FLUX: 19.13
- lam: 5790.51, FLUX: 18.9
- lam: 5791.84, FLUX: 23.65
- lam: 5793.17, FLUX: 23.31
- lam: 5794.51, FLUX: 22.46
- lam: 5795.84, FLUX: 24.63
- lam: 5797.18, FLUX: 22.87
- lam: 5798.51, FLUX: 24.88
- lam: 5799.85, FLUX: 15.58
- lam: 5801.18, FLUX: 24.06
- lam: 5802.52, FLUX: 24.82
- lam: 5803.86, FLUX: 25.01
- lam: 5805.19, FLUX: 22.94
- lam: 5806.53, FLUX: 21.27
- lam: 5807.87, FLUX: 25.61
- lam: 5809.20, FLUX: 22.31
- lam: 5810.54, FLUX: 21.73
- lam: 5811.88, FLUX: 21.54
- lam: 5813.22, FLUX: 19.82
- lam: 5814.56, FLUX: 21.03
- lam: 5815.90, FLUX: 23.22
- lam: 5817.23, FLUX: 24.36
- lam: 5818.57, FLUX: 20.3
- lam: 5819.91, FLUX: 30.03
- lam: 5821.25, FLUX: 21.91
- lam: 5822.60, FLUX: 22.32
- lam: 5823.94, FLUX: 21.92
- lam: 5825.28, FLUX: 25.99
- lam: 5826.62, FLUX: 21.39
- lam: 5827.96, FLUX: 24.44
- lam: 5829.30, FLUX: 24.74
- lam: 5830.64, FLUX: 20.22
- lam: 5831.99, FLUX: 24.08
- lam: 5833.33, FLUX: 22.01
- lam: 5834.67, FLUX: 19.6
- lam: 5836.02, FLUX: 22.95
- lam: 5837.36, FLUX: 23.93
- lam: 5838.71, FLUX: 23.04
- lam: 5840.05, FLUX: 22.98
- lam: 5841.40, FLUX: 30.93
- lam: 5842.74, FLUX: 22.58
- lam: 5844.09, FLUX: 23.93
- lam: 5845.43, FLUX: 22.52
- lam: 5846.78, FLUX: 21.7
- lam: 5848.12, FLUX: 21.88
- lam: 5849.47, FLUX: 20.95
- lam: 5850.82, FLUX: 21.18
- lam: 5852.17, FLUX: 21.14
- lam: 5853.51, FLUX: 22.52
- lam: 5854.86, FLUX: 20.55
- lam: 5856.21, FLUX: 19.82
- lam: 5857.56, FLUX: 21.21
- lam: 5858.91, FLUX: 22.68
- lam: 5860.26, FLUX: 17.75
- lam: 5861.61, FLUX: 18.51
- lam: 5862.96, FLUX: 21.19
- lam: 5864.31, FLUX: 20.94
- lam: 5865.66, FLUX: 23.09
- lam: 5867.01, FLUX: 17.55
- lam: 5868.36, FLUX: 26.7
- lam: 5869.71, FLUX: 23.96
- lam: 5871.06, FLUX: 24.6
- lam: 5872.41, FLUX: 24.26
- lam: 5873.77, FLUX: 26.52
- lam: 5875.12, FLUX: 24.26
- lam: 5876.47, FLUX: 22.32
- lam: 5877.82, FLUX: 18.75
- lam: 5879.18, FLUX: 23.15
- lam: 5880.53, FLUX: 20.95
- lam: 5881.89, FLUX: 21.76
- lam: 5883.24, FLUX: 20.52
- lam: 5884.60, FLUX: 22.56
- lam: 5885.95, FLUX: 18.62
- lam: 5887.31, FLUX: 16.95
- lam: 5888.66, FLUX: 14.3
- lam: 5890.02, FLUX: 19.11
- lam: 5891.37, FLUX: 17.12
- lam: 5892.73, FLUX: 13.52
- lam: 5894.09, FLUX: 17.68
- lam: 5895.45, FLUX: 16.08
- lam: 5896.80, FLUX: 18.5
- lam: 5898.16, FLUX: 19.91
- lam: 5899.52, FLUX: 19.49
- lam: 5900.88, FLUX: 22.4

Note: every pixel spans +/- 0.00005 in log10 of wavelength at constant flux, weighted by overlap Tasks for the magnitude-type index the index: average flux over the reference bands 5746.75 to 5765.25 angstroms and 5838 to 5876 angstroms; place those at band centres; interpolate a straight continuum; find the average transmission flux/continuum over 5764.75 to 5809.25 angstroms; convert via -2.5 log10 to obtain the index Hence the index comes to 0.028 mag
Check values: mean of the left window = 22.6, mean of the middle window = 22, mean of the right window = 22.5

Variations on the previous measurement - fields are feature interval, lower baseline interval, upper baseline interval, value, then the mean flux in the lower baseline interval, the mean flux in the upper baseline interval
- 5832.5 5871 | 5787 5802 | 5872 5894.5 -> -0.07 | 22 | 20.1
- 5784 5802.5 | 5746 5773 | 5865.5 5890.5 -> 0.02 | 22.7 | 21.6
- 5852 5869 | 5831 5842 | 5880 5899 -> 0.01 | 23.5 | 18.4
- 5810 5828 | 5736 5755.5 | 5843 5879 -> -0.05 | 21.7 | 22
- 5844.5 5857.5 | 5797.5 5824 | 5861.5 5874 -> 0.07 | 22.8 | 22.8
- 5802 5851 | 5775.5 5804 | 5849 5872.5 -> -0.07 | 21.5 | 21.5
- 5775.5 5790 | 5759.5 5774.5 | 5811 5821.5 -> 0.12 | 22.8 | 22.8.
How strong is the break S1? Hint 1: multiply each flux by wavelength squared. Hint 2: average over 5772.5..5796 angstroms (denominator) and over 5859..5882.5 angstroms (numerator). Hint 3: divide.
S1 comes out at 1.1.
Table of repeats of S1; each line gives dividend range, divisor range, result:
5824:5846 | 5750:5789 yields 1.10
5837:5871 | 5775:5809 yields 1.04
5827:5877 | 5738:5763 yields 1.06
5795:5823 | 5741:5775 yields 1.03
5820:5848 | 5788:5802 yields 1.07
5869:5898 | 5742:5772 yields 0.93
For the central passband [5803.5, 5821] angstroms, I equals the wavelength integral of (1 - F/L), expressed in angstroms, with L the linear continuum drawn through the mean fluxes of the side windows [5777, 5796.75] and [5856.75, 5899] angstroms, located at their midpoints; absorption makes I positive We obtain -1.6 angstroms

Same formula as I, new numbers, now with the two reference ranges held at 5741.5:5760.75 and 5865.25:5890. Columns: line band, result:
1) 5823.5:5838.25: -0.6 angstroms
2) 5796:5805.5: -0.3 angstroms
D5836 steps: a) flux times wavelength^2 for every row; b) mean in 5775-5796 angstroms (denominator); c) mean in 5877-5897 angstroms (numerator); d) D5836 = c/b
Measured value 0.92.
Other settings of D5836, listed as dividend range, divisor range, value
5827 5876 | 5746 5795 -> 1.05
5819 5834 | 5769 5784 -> 1.14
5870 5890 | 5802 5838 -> 0.95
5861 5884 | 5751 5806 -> 1.04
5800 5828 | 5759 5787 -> 1.07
